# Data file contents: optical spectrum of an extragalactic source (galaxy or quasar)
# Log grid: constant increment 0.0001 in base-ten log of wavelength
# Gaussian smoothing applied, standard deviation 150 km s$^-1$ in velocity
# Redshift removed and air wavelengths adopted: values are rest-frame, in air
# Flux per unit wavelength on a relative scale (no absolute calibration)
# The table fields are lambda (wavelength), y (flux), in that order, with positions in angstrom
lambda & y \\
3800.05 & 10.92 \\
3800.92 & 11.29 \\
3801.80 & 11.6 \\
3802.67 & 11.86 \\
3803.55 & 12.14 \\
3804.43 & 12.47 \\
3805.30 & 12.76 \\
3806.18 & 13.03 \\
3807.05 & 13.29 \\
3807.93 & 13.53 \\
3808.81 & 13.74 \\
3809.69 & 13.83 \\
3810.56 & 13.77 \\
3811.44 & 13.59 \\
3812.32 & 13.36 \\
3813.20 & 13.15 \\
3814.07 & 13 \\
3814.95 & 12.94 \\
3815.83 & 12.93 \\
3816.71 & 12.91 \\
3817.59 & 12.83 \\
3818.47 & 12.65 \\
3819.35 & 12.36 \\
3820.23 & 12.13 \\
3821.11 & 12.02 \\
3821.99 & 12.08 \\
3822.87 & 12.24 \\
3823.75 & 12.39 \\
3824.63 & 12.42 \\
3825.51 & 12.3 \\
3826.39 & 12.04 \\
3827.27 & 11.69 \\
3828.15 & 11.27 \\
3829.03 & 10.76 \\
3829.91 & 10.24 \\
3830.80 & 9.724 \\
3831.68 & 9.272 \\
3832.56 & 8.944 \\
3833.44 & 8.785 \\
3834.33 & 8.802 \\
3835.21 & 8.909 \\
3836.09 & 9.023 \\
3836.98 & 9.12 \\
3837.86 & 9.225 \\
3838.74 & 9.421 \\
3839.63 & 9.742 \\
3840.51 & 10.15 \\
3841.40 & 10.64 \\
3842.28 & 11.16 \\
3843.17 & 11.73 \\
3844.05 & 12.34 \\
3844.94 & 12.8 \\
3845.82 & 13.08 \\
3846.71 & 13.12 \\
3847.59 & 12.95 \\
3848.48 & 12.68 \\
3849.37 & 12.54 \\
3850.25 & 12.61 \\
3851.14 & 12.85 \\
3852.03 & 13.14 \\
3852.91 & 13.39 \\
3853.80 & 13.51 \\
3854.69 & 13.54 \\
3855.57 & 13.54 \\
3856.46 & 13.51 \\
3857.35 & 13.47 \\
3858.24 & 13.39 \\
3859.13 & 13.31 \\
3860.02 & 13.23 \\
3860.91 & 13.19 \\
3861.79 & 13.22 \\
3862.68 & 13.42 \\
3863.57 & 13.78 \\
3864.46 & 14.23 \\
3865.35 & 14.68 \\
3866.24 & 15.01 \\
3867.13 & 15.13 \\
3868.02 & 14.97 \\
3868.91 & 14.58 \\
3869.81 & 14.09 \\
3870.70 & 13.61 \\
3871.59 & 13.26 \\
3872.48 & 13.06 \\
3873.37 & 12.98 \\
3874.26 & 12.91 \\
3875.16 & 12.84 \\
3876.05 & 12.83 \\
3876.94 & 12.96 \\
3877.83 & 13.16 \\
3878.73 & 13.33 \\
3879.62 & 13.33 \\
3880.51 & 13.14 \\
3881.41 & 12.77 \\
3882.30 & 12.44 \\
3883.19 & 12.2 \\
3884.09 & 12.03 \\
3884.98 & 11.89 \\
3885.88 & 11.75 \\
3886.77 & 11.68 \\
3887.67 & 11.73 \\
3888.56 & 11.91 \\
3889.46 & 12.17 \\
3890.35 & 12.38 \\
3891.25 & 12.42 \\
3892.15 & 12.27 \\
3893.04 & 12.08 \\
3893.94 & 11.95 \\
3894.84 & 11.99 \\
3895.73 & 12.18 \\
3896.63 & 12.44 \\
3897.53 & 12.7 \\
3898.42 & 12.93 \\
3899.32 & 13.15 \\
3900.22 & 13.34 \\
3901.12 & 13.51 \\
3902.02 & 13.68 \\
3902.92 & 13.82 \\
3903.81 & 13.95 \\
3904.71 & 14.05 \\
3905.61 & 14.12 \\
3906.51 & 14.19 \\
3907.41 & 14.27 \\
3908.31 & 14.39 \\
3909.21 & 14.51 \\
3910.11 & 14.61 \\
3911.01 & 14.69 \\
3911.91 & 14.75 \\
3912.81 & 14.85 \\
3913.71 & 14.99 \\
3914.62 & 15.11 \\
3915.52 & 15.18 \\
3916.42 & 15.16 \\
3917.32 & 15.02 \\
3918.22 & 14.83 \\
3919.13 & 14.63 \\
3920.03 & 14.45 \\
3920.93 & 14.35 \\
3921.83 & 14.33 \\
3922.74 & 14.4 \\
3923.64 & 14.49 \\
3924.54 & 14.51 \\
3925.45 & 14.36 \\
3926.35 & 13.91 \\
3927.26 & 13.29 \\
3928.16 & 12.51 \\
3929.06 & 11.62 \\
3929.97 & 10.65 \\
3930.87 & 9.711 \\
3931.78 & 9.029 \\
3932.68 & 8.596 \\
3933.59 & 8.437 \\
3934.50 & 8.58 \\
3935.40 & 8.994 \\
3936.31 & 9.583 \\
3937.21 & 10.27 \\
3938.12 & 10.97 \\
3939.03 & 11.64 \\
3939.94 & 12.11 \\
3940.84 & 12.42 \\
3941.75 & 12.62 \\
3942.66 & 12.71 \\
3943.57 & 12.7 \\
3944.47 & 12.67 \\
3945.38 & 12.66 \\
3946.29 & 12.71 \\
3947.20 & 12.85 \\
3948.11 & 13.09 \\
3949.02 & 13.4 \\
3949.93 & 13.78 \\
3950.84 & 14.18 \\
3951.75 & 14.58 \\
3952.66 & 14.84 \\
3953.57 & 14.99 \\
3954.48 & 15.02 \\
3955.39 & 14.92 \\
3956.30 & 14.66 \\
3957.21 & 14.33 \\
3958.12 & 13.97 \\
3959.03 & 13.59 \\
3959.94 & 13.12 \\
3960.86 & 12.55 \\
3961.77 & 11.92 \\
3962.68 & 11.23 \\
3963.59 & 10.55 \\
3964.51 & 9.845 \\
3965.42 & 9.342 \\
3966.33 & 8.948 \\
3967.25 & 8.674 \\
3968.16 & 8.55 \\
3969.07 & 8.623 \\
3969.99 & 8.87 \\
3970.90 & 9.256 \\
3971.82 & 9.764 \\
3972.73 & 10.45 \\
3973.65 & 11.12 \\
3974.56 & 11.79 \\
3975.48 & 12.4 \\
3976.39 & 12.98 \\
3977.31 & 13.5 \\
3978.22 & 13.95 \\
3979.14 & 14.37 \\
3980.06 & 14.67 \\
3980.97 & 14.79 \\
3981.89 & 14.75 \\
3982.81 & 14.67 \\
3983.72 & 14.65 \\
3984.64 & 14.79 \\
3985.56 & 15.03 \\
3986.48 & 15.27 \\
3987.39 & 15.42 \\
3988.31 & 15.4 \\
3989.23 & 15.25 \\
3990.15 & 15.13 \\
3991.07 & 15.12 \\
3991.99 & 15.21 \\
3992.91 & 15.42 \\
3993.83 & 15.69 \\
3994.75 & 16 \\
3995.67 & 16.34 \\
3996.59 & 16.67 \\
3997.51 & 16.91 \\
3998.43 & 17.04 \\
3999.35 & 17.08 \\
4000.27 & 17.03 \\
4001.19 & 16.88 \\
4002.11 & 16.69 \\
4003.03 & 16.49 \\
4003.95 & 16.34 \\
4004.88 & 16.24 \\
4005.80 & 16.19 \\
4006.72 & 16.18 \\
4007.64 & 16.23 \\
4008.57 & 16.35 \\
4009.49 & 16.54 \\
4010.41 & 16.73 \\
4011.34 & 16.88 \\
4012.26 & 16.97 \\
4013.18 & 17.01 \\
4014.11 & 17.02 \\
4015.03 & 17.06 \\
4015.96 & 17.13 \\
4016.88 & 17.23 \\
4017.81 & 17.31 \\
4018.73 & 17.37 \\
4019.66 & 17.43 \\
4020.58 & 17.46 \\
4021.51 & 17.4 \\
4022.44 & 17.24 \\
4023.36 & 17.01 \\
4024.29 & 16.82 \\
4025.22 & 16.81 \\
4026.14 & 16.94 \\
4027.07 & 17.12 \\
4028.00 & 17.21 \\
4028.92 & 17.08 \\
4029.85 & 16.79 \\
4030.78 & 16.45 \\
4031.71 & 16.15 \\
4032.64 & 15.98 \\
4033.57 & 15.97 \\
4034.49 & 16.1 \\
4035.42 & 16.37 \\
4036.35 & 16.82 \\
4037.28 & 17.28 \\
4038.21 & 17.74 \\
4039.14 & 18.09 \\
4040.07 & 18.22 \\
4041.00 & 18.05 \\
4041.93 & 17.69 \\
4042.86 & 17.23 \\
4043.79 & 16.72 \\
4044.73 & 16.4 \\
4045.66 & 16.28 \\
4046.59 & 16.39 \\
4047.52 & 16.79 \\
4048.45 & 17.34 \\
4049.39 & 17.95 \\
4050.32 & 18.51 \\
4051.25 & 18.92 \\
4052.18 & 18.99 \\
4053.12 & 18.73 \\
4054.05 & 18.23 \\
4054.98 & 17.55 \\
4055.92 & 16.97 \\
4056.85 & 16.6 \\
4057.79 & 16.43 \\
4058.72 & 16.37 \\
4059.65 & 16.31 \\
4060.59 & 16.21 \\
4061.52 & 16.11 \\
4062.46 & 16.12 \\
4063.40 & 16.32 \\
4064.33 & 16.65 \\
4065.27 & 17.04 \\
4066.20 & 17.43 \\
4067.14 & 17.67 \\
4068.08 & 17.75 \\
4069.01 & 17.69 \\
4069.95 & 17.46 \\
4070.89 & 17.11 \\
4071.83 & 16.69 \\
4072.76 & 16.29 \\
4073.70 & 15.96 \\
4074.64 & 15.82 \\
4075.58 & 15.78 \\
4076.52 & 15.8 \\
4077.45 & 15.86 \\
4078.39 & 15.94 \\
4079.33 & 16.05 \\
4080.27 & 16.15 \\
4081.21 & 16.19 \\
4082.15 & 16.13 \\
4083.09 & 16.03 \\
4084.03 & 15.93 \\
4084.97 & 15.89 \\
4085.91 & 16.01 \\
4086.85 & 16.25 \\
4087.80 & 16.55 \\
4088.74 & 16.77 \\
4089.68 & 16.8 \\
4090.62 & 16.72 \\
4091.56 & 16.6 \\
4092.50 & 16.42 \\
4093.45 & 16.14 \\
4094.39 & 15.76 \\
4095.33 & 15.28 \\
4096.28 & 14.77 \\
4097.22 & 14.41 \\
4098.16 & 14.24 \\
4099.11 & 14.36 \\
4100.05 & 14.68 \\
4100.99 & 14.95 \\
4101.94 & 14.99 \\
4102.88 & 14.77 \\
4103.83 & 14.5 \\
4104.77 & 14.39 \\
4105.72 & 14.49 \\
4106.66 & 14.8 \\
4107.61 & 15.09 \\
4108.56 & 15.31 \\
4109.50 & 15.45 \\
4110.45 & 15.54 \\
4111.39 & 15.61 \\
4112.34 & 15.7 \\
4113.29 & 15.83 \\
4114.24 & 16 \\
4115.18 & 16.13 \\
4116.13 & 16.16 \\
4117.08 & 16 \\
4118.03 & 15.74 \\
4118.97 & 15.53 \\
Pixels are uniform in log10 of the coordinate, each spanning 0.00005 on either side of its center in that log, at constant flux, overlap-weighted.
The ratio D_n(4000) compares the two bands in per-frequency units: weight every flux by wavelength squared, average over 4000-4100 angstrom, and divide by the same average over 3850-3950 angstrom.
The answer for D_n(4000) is 1.38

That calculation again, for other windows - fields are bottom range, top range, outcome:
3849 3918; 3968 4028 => 1.21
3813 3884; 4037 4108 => 1.49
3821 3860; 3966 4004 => 1.30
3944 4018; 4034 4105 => 1.21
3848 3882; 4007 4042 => 1.37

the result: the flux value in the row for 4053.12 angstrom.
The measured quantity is 18.73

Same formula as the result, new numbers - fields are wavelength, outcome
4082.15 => 16.13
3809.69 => 13.83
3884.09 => 12.03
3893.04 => 12.08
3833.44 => 8.785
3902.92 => 13.82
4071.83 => 16.69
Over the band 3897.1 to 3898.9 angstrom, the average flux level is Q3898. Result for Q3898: 12.9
